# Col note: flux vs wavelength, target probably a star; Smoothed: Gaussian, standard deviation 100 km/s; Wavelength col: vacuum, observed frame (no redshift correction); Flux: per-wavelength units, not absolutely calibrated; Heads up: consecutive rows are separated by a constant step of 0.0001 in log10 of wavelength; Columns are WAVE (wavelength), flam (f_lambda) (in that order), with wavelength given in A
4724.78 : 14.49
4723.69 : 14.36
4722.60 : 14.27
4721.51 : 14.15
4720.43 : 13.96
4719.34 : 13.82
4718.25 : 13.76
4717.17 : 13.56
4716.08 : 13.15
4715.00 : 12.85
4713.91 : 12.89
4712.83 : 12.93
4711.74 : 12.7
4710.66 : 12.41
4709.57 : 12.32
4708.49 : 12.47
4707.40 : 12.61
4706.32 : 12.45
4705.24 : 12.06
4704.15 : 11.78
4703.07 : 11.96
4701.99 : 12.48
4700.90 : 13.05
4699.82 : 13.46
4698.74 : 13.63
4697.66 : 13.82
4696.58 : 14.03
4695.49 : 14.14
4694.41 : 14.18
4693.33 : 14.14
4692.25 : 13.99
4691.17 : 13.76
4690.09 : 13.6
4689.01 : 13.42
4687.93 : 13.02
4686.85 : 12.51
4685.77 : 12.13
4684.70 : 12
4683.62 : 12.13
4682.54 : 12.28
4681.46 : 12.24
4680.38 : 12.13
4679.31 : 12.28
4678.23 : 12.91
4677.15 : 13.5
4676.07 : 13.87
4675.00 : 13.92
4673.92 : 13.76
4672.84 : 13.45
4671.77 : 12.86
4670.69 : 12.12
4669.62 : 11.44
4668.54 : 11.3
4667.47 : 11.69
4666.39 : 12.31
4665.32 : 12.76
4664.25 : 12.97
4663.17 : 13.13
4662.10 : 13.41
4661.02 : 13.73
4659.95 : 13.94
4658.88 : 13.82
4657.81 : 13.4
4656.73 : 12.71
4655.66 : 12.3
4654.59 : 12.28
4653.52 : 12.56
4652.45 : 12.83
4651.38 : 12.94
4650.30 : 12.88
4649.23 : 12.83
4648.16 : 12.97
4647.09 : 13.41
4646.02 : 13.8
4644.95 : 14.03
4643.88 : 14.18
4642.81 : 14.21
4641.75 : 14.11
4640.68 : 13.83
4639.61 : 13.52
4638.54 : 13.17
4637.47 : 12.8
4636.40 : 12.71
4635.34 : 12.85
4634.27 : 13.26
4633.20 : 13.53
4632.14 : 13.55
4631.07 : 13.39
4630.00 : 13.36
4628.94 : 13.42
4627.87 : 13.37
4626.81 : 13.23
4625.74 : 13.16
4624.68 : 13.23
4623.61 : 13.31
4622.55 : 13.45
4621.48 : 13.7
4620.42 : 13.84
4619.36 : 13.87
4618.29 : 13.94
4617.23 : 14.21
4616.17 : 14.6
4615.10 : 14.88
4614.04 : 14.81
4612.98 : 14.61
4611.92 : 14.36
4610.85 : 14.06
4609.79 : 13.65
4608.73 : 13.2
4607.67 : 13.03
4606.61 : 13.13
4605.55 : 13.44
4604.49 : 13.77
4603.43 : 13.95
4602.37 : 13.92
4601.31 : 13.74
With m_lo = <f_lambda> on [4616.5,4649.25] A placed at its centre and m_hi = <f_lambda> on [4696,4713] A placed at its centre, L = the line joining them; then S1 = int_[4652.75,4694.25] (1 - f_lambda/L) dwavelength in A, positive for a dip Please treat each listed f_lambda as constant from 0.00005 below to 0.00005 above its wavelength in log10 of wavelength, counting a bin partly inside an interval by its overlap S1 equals 0.6 A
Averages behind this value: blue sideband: 13.5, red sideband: 12.8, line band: 12.9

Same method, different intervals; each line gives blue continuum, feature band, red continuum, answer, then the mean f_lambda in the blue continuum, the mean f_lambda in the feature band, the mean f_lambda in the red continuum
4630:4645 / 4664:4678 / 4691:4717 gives 0.5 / 13.5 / 12.8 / 13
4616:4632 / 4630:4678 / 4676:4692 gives 0.1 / 13.6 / 13.1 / 12.8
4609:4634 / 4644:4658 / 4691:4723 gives 0.6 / 13.8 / 13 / 13.2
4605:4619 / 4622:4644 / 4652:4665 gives 0.3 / 14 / 13.4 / 13.1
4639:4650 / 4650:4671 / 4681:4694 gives 1.1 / 13.7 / 12.7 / 13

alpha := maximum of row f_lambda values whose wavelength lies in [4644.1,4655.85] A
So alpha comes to 14.03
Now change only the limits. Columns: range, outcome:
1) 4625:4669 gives 14.21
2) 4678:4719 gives 14.18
